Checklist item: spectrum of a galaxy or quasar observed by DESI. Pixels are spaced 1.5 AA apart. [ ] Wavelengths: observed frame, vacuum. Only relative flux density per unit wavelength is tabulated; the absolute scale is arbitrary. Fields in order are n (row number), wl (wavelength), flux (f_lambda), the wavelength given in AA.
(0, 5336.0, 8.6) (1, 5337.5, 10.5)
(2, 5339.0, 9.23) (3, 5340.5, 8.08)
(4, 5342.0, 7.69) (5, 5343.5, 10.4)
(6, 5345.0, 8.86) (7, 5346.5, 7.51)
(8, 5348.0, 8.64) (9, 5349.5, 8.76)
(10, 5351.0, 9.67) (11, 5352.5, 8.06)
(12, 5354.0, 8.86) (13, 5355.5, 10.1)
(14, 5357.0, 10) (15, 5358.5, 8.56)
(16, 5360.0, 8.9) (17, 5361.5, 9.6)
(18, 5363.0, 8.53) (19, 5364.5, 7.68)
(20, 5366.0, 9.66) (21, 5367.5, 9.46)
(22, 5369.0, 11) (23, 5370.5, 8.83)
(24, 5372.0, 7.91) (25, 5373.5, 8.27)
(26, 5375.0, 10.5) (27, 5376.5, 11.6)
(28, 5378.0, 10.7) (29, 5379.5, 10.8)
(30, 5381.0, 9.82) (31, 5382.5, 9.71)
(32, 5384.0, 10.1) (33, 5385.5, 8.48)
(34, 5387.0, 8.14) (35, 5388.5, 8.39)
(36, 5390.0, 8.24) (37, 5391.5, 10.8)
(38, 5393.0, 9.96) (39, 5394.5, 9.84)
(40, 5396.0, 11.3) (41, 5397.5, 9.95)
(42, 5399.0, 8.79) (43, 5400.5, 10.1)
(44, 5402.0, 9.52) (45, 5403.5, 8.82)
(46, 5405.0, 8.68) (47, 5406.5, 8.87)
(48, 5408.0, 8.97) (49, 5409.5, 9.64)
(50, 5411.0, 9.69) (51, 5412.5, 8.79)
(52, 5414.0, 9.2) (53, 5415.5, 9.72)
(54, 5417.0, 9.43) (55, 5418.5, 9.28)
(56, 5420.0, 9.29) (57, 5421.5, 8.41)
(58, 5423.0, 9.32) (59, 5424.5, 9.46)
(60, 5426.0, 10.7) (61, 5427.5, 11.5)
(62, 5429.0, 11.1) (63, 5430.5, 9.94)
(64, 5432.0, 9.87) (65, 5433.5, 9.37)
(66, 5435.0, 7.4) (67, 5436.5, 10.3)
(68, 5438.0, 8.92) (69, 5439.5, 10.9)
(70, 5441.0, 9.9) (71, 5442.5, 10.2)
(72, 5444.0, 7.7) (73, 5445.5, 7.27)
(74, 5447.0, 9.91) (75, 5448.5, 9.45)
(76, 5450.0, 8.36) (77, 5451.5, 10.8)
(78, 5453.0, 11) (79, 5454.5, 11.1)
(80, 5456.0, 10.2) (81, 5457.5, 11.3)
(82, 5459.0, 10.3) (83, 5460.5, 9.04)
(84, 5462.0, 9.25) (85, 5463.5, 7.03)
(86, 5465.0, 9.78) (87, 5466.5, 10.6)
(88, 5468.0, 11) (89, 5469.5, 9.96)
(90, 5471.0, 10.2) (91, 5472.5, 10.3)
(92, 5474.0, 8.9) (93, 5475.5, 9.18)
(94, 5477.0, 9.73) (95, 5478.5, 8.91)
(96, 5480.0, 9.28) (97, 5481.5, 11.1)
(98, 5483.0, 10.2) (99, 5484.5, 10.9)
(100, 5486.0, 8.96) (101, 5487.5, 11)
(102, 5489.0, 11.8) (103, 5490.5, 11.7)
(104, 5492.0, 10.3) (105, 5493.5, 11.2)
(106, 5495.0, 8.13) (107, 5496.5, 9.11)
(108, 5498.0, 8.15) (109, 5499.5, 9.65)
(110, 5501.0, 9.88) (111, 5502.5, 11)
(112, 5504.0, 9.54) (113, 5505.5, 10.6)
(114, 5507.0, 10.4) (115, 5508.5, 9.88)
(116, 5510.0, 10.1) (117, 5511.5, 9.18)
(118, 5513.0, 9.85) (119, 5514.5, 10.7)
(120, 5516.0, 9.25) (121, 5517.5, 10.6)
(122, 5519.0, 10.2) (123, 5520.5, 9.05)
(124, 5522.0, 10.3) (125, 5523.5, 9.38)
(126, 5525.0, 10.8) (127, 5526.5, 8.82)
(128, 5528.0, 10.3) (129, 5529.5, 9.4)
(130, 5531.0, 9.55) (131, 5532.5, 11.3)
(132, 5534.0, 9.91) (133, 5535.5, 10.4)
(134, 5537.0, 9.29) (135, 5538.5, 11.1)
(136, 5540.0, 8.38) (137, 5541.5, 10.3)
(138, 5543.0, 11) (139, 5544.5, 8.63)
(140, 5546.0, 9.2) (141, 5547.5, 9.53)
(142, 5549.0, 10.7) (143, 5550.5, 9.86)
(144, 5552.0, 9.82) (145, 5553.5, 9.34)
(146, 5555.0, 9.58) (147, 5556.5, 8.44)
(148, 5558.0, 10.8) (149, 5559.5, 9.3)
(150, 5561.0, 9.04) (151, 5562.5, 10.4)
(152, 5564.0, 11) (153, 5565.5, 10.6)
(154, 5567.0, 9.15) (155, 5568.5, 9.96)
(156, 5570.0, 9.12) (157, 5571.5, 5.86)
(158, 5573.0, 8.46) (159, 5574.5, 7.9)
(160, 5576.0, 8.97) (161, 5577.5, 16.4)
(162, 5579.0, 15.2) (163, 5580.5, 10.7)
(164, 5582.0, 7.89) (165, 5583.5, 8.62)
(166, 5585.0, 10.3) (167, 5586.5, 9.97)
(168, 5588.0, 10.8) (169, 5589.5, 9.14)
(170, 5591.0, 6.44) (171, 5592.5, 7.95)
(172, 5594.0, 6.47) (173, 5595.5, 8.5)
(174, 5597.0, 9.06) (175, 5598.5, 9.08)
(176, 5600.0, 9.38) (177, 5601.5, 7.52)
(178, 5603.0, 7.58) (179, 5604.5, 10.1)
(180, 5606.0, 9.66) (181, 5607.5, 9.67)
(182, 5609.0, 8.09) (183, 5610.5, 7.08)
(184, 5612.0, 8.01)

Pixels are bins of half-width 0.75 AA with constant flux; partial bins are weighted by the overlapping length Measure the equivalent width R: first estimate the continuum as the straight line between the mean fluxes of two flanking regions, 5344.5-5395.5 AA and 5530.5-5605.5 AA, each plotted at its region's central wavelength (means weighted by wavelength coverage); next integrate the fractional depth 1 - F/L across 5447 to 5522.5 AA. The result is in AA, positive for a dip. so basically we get -4.1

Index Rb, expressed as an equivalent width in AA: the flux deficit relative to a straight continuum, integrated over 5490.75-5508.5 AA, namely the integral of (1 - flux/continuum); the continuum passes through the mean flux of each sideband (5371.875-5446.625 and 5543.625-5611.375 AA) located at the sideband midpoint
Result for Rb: -0.8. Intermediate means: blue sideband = 9.53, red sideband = 9.36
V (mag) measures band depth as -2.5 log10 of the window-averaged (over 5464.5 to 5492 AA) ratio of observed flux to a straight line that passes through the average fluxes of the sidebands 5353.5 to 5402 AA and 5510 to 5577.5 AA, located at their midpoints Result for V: -0.060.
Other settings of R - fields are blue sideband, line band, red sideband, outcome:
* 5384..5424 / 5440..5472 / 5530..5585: -0.8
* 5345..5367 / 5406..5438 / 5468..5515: -0.3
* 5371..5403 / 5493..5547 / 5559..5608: -2.1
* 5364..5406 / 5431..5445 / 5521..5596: 0.3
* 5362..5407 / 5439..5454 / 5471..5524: 0.3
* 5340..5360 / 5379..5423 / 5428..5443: 0.2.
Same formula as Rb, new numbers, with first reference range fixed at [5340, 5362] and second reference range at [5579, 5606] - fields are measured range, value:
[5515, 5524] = -0.86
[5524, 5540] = -1.82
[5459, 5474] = -1.21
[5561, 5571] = -0.97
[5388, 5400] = -1.03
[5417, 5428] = -0.87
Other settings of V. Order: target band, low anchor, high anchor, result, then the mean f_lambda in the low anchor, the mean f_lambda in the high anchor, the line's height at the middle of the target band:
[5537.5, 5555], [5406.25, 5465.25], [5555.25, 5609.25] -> -0.040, 9.57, 9.39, 9.43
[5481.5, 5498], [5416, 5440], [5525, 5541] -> -0.049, 9.69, 9.9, 9.81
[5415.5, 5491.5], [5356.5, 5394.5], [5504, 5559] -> -0.019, 9.43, 9.88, 9.65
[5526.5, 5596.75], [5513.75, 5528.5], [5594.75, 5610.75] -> -0.036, 9.93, 8.75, 9.35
